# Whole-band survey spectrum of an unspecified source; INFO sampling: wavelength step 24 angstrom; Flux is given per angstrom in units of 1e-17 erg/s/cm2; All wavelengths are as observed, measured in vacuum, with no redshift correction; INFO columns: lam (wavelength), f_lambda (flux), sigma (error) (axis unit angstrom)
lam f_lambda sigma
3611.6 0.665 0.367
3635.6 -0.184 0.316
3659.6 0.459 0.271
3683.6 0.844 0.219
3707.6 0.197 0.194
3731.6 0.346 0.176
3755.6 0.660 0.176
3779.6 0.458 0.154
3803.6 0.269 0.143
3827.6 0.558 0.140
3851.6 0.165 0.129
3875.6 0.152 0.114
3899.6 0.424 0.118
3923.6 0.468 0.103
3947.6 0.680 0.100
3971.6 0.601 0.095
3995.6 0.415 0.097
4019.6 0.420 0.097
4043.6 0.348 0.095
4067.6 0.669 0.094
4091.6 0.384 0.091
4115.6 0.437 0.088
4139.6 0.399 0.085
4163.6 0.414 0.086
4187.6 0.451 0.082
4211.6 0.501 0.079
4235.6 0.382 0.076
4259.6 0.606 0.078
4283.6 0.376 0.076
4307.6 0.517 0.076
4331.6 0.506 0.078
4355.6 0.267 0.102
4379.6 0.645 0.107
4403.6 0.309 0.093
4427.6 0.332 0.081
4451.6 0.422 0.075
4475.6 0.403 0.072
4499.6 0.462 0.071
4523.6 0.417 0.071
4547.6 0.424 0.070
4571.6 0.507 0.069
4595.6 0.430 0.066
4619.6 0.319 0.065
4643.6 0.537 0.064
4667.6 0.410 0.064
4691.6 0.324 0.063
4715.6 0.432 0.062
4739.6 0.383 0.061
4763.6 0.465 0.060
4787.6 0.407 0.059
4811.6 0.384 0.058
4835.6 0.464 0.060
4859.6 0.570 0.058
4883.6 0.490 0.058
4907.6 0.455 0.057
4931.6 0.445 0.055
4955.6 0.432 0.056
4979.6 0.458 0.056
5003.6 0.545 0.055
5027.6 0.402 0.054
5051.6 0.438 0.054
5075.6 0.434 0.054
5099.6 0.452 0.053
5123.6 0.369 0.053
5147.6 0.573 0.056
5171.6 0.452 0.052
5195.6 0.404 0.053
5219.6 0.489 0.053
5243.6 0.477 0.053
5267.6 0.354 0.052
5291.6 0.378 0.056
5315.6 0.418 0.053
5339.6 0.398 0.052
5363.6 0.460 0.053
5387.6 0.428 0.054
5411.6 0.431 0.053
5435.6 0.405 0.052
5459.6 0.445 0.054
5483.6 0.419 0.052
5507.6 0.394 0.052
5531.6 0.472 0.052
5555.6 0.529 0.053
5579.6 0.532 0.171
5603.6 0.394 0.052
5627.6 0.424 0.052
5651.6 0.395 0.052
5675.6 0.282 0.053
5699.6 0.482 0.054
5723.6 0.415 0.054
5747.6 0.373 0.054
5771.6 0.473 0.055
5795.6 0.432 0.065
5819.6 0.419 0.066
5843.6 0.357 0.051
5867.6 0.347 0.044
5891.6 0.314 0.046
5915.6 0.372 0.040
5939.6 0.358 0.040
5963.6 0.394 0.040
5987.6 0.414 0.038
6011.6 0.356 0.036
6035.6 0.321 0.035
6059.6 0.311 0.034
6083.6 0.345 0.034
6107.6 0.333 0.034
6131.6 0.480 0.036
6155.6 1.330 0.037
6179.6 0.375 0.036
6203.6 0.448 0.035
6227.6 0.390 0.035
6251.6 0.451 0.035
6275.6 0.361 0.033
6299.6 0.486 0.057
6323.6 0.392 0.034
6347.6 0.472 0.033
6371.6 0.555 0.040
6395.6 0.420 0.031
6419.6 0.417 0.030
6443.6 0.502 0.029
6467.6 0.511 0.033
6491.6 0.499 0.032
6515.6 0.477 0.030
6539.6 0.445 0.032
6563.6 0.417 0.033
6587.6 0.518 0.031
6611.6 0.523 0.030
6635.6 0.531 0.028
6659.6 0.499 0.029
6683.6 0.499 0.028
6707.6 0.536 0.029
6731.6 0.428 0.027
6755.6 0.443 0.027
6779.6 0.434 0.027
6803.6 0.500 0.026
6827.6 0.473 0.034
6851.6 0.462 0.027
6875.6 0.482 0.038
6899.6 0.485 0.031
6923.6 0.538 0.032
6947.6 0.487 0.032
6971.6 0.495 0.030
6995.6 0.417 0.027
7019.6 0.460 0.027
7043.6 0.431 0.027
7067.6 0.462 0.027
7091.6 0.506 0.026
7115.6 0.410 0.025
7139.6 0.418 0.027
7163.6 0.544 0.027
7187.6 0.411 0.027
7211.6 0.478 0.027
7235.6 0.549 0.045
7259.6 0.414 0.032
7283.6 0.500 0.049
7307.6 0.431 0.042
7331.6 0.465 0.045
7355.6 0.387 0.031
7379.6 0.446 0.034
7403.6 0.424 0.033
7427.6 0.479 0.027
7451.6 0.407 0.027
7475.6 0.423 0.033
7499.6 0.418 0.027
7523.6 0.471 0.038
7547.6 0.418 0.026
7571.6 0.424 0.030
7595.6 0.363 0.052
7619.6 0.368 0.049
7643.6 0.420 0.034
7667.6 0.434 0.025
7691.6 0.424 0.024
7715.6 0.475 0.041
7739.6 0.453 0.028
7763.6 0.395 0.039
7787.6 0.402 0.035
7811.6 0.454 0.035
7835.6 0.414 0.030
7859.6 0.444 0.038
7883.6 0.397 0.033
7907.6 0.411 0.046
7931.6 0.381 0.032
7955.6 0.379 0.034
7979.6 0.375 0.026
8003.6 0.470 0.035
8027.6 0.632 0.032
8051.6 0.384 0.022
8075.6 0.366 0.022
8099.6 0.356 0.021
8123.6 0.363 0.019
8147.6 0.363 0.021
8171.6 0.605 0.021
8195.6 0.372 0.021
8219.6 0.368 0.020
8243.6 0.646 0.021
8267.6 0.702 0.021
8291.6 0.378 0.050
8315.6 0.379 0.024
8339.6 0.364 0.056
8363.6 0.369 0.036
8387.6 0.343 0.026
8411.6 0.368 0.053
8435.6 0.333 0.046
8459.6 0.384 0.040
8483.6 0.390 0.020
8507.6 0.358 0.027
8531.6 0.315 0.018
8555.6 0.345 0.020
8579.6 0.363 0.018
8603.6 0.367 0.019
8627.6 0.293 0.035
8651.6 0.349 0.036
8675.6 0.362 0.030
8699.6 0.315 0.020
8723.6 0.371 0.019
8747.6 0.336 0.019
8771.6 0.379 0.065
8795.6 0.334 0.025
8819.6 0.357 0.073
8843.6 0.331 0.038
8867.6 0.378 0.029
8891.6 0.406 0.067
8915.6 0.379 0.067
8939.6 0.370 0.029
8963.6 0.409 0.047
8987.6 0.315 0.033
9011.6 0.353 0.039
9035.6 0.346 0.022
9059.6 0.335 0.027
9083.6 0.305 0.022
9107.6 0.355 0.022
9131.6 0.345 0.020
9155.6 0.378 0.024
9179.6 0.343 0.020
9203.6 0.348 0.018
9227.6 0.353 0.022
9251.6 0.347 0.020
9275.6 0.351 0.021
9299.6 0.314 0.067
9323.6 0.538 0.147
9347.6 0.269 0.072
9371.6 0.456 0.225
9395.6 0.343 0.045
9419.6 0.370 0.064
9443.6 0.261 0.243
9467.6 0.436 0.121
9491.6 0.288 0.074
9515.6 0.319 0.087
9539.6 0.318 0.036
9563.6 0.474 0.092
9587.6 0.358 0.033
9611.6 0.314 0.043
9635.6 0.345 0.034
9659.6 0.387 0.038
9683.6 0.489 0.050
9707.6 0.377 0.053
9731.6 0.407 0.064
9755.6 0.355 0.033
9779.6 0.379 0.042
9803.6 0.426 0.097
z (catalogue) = 0.65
